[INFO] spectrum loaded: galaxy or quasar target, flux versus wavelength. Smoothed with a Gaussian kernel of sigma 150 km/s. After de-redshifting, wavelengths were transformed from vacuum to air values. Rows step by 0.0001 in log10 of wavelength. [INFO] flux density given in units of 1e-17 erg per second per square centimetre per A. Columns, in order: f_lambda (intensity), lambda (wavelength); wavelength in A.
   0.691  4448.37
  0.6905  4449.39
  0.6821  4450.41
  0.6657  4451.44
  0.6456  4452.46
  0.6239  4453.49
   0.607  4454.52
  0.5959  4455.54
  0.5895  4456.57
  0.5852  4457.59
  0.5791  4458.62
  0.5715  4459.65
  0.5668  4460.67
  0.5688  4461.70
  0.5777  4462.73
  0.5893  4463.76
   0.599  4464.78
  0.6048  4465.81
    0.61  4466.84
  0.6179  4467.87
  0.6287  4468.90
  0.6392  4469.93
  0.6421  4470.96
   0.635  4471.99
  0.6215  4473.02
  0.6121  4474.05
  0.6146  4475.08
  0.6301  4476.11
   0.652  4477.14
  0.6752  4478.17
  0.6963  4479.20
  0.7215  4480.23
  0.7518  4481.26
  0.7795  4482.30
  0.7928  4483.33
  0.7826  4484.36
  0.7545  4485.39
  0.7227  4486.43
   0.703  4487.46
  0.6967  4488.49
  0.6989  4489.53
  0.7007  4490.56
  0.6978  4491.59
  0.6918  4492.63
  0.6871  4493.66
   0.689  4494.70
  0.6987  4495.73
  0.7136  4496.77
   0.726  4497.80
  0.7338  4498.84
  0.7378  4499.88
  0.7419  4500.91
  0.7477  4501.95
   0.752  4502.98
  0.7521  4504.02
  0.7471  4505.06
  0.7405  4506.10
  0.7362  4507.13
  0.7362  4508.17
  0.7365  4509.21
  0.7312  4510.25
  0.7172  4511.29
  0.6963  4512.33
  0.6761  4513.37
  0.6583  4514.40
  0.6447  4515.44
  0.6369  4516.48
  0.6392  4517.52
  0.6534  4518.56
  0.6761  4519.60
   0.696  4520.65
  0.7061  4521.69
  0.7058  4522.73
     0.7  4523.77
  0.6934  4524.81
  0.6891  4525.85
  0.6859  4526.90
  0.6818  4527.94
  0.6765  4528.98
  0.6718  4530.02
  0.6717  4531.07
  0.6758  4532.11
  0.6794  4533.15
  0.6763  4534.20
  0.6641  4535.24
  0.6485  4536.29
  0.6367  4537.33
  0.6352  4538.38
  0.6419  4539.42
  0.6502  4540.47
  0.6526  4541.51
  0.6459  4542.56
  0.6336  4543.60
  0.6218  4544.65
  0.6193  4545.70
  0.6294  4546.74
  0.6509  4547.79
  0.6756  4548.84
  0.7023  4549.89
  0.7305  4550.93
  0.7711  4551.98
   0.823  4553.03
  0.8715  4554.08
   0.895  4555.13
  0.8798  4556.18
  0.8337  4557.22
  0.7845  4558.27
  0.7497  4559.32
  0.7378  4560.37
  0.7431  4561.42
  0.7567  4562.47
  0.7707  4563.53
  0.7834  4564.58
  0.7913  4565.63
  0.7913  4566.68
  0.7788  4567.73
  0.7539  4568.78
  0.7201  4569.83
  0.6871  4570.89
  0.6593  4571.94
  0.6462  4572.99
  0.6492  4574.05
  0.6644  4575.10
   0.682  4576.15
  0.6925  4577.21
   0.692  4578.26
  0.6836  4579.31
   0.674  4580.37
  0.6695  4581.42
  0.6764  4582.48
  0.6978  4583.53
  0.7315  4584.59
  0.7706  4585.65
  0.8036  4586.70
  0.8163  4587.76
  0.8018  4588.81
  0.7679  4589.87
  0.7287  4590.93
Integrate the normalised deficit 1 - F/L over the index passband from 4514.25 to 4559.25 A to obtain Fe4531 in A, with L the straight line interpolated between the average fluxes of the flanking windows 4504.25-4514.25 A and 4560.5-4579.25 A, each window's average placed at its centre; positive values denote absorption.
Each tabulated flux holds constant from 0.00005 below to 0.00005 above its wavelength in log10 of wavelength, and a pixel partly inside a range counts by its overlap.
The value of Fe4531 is 1.71 A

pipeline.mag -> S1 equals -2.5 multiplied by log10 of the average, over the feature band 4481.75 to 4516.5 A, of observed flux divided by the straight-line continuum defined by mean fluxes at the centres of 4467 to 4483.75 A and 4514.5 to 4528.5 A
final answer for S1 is -0.08 mag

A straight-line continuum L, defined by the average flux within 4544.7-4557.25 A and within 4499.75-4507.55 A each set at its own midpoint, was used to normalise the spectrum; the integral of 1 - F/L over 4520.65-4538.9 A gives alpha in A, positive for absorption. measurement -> 1.7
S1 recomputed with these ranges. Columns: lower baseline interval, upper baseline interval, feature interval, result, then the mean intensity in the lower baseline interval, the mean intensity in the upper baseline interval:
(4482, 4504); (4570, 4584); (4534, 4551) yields 0.073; 0.726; 0.676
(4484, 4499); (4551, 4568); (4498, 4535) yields 0.064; 0.712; 0.796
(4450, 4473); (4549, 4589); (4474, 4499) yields -0.105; 0.61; 0.745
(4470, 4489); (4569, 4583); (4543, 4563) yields -0.093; 0.693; 0.678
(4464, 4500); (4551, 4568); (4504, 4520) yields 0.045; 0.683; 0.796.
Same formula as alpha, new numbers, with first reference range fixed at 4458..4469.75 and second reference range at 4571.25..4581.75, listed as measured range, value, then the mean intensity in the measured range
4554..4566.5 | -2.6 A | 0.797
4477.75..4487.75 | -2.2 A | 0.739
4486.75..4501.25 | -2.2 A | 0.708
